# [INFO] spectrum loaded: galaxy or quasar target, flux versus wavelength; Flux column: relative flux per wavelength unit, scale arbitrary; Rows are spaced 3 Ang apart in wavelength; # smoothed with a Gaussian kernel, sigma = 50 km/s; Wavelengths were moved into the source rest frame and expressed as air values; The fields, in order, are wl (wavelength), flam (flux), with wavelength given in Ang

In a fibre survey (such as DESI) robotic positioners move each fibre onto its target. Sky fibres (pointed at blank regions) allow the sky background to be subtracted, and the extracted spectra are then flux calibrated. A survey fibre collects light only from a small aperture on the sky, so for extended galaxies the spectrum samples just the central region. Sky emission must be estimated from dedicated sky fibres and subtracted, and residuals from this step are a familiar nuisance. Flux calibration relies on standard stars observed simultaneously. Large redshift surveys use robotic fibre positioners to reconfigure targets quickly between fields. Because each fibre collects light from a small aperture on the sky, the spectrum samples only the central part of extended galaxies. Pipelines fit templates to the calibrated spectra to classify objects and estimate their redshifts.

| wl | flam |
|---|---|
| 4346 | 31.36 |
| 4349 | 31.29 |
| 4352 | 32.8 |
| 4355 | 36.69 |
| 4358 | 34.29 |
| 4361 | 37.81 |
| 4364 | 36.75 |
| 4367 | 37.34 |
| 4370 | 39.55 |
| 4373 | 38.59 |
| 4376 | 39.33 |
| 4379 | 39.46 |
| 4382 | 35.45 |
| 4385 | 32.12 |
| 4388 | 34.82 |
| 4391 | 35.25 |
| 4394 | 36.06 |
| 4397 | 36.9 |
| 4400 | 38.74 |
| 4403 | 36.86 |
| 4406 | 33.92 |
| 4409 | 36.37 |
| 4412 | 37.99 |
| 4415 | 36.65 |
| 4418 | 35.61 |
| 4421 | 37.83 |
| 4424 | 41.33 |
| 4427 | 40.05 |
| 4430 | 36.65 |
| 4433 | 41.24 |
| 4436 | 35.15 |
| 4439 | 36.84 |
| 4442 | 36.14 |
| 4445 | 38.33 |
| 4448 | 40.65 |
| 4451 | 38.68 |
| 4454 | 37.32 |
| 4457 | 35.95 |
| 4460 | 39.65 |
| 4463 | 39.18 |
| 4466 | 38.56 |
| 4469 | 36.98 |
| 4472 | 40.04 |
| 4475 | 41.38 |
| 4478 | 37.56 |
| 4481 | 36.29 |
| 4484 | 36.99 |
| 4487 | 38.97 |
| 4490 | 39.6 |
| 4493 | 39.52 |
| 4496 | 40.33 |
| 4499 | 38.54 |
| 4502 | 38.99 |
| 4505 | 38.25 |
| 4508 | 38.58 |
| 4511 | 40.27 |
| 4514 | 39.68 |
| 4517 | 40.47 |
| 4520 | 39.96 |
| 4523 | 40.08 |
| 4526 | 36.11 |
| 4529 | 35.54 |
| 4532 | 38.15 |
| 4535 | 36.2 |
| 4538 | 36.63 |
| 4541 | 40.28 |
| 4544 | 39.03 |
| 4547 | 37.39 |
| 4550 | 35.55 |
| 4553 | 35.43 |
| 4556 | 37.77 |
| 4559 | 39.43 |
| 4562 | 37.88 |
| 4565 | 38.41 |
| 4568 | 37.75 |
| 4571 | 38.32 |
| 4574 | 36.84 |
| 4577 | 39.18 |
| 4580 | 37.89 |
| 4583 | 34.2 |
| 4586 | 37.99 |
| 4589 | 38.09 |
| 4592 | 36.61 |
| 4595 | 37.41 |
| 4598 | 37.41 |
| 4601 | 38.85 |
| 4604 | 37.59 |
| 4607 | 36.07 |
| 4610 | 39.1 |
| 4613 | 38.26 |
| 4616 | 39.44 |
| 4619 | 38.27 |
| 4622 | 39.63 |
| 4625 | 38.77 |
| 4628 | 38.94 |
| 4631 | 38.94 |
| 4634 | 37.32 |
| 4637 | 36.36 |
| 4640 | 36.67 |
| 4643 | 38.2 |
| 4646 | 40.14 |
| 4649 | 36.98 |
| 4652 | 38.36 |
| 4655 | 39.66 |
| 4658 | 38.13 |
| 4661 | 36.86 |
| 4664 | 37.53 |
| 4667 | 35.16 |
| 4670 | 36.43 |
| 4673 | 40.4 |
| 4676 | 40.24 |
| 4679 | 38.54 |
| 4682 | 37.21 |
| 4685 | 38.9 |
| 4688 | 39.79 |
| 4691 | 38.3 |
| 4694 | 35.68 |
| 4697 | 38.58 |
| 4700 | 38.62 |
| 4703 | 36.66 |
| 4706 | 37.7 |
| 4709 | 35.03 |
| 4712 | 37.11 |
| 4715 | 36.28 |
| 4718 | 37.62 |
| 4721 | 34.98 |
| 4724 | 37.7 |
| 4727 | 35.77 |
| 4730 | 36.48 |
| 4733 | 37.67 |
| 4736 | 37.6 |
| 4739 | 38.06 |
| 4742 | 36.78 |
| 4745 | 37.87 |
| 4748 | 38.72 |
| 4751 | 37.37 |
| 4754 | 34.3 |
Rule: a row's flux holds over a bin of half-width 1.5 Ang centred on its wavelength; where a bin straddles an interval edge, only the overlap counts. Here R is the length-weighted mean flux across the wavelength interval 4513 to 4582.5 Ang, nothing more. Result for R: 37.9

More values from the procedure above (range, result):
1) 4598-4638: 38.3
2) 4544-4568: 37.5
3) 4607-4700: 38.2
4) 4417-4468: 38.2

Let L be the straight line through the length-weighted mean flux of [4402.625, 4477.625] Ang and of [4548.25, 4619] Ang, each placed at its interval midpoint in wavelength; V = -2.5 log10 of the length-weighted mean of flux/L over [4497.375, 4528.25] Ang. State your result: -0.03 mag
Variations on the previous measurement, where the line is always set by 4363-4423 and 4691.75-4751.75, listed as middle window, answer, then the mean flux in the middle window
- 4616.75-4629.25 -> -0.054 mag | 38.9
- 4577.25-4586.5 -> 0.003 mag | 36.9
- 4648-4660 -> -0.035 mag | 38.3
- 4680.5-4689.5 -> -0.044 mag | 38.6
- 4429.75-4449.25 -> -0.030 mag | 37.9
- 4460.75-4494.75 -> -0.051 mag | 38.7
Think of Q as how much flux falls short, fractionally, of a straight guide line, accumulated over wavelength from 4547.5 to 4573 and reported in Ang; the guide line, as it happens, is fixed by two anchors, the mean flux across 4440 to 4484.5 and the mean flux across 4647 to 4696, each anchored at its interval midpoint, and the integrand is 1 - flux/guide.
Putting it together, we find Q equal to 0.4 Ang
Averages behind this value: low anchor 38.3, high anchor 38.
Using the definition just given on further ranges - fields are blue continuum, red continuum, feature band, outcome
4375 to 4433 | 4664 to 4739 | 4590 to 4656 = -1.4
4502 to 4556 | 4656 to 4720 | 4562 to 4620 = 0.2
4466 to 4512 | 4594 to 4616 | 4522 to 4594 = 1.4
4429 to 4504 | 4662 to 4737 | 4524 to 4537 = 0.5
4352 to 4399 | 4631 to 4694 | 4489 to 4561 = -2.0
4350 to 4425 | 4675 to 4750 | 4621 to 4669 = -0.8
